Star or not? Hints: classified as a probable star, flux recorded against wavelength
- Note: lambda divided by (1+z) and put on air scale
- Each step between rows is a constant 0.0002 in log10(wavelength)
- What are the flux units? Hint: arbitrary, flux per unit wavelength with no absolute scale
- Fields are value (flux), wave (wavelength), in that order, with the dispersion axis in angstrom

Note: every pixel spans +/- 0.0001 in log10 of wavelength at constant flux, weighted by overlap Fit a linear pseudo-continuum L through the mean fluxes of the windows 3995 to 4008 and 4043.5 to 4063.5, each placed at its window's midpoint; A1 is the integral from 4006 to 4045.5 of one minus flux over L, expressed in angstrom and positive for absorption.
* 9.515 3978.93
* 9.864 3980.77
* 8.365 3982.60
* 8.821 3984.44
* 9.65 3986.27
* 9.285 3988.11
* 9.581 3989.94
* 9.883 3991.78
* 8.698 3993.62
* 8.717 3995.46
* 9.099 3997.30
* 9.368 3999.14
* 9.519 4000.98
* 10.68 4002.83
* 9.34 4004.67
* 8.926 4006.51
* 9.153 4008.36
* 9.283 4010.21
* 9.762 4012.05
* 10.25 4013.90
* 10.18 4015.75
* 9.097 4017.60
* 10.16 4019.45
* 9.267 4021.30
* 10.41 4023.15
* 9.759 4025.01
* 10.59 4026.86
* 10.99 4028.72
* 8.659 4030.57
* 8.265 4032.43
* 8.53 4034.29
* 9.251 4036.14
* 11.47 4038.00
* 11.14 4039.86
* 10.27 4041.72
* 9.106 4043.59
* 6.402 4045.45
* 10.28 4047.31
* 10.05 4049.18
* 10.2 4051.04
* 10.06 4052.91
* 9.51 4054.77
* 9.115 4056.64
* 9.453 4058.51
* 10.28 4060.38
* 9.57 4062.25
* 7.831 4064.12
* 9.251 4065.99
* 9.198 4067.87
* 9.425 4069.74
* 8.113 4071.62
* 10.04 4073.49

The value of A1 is -1.0 angstrom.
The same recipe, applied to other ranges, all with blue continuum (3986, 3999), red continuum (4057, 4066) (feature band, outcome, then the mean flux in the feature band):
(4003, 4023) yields -0.8 angstrom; 9.62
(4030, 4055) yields -0.7 angstrom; 9.53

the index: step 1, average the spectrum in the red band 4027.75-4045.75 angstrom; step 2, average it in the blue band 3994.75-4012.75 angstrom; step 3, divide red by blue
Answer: 1.0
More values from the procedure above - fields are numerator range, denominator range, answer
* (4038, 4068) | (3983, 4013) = 1.02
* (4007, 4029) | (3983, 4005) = 1.05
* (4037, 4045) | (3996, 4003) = 1.08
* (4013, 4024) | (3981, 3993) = 1.07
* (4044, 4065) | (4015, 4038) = 0.97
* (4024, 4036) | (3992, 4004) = 1.01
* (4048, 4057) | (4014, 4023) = 1.00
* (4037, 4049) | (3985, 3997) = 1.05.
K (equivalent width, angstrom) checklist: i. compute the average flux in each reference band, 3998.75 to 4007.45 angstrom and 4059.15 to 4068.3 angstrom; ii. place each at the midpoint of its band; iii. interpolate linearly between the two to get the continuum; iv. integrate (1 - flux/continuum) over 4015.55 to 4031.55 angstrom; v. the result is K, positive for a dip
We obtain -0.7 angstrom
